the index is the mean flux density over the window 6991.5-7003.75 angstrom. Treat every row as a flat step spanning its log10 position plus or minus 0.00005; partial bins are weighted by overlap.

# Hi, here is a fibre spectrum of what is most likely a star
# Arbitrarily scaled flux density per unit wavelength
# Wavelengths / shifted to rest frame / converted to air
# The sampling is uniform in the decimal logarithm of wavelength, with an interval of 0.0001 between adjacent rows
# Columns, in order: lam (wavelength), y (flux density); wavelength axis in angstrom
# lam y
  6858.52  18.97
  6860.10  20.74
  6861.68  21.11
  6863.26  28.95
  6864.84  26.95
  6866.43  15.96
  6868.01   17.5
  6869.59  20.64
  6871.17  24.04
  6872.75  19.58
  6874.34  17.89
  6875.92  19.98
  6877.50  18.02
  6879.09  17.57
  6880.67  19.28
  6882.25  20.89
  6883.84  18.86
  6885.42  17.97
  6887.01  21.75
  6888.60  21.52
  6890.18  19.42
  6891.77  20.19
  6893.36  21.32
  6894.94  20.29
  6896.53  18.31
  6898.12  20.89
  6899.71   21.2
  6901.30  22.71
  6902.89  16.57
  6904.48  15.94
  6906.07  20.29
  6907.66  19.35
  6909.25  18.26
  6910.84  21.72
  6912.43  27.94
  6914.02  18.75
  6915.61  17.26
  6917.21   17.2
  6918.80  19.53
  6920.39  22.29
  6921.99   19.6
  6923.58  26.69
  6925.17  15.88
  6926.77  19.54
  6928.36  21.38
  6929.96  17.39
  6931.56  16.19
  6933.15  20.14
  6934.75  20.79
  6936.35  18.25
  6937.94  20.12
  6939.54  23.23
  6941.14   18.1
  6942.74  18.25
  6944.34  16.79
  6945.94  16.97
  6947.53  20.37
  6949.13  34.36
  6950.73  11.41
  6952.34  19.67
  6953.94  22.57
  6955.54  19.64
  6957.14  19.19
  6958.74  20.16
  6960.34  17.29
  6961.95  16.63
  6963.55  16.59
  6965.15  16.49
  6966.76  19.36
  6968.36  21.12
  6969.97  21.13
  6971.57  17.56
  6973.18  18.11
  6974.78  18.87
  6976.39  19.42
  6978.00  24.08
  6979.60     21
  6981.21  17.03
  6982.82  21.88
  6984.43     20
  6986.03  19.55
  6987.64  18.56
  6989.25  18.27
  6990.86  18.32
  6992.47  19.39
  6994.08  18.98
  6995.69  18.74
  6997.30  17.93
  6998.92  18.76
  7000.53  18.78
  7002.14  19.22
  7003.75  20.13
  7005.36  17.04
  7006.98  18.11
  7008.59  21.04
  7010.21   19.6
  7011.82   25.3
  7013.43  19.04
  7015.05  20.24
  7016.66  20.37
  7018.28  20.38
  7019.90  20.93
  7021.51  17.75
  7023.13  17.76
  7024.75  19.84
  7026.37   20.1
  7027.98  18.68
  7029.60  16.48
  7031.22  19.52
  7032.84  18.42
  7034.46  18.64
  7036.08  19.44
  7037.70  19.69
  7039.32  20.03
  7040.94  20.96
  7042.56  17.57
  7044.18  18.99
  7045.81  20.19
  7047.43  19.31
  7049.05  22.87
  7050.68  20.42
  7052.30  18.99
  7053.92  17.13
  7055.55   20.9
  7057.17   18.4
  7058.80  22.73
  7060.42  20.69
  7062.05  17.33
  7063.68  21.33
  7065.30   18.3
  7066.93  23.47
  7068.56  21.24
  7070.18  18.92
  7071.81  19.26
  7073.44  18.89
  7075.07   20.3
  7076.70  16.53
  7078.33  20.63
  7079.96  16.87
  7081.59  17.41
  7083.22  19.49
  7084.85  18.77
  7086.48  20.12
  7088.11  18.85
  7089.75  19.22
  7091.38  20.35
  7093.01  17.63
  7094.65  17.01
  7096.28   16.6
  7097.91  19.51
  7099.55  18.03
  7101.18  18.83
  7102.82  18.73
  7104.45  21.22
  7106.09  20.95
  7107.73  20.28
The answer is 18.9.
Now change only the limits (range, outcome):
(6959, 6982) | 18.9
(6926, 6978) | 19.4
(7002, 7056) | 19.6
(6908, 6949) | 19.9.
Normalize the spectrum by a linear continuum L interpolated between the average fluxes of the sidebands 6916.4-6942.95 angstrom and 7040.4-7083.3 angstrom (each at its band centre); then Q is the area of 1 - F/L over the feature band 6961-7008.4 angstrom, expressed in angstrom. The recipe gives 1.5 angstrom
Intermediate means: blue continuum 19.7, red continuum 19.6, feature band 19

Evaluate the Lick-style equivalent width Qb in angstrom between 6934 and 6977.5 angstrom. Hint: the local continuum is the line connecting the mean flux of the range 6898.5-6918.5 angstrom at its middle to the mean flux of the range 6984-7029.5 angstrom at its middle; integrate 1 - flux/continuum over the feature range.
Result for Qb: 0.4 angstrom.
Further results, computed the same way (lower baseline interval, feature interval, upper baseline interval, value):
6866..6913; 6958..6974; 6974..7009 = 0.82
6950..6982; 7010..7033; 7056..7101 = -0.76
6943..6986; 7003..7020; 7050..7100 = -0.69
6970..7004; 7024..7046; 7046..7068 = 0.81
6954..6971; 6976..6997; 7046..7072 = -0.42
